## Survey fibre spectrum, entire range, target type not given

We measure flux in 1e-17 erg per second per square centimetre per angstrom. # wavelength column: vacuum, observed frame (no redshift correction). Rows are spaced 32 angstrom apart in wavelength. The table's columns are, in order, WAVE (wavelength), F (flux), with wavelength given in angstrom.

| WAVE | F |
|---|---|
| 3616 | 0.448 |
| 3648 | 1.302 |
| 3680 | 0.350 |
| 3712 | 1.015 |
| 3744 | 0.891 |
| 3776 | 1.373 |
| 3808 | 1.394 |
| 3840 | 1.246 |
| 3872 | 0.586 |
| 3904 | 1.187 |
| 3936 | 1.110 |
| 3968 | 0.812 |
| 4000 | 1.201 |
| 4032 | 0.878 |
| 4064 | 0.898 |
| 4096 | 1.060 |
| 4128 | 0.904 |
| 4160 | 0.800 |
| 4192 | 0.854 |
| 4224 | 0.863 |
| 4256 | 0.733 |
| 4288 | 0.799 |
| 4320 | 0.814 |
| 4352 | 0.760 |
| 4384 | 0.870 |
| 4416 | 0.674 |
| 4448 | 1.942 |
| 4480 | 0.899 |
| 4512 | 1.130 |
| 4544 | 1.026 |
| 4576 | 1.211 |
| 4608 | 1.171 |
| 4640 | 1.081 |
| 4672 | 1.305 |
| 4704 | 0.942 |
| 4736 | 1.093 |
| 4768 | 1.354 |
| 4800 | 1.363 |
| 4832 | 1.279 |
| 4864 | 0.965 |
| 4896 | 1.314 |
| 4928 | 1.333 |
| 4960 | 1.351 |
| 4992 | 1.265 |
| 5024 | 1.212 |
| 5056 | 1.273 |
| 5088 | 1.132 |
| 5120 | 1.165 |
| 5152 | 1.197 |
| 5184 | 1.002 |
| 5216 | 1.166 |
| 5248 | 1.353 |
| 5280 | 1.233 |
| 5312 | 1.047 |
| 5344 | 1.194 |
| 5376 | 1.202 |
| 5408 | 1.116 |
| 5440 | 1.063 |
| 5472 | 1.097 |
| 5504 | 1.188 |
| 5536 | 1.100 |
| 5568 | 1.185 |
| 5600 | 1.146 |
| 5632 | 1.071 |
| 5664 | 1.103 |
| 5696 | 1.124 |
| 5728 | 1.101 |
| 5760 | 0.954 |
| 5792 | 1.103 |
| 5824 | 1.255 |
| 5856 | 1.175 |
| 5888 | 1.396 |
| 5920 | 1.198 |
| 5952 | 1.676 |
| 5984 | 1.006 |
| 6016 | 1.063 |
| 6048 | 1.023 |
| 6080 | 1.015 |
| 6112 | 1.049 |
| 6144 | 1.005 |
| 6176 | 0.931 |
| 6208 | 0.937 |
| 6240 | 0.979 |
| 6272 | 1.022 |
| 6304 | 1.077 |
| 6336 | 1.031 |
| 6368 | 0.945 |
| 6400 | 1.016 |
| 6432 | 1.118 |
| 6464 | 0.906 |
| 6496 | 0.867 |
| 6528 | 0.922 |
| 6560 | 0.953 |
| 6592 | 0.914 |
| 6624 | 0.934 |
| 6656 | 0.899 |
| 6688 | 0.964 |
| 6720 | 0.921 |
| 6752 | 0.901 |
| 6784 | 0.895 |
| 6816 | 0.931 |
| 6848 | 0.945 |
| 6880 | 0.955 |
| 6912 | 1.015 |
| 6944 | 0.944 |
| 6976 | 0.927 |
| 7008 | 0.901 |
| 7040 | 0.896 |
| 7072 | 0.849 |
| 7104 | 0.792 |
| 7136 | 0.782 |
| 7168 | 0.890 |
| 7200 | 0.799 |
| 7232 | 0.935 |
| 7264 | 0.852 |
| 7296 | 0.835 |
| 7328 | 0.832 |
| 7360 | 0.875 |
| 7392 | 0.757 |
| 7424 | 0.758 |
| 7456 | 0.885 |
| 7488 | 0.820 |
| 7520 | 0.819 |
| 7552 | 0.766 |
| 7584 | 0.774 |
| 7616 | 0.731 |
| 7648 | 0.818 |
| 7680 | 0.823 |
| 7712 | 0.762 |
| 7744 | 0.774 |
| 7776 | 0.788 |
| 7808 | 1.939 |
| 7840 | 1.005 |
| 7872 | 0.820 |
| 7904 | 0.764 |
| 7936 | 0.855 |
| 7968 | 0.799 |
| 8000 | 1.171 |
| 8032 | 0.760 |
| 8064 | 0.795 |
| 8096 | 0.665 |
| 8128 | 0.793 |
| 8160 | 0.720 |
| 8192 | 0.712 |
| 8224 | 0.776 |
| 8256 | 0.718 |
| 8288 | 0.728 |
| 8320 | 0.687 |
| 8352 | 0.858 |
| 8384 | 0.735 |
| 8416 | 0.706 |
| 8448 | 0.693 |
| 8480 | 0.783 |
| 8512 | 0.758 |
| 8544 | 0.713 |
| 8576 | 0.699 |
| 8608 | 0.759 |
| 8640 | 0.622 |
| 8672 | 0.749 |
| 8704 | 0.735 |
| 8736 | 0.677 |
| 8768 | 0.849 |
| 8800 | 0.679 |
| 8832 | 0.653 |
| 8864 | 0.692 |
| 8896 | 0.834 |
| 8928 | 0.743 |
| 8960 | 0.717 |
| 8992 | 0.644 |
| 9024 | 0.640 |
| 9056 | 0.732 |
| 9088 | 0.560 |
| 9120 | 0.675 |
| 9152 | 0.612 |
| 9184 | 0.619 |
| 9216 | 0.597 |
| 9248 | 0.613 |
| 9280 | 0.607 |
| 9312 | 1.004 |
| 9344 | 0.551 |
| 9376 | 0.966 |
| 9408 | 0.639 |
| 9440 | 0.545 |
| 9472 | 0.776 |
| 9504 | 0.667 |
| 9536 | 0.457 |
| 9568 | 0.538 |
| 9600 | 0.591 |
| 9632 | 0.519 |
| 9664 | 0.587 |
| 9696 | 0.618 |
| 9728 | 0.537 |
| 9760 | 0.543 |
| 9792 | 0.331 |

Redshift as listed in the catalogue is 0.19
